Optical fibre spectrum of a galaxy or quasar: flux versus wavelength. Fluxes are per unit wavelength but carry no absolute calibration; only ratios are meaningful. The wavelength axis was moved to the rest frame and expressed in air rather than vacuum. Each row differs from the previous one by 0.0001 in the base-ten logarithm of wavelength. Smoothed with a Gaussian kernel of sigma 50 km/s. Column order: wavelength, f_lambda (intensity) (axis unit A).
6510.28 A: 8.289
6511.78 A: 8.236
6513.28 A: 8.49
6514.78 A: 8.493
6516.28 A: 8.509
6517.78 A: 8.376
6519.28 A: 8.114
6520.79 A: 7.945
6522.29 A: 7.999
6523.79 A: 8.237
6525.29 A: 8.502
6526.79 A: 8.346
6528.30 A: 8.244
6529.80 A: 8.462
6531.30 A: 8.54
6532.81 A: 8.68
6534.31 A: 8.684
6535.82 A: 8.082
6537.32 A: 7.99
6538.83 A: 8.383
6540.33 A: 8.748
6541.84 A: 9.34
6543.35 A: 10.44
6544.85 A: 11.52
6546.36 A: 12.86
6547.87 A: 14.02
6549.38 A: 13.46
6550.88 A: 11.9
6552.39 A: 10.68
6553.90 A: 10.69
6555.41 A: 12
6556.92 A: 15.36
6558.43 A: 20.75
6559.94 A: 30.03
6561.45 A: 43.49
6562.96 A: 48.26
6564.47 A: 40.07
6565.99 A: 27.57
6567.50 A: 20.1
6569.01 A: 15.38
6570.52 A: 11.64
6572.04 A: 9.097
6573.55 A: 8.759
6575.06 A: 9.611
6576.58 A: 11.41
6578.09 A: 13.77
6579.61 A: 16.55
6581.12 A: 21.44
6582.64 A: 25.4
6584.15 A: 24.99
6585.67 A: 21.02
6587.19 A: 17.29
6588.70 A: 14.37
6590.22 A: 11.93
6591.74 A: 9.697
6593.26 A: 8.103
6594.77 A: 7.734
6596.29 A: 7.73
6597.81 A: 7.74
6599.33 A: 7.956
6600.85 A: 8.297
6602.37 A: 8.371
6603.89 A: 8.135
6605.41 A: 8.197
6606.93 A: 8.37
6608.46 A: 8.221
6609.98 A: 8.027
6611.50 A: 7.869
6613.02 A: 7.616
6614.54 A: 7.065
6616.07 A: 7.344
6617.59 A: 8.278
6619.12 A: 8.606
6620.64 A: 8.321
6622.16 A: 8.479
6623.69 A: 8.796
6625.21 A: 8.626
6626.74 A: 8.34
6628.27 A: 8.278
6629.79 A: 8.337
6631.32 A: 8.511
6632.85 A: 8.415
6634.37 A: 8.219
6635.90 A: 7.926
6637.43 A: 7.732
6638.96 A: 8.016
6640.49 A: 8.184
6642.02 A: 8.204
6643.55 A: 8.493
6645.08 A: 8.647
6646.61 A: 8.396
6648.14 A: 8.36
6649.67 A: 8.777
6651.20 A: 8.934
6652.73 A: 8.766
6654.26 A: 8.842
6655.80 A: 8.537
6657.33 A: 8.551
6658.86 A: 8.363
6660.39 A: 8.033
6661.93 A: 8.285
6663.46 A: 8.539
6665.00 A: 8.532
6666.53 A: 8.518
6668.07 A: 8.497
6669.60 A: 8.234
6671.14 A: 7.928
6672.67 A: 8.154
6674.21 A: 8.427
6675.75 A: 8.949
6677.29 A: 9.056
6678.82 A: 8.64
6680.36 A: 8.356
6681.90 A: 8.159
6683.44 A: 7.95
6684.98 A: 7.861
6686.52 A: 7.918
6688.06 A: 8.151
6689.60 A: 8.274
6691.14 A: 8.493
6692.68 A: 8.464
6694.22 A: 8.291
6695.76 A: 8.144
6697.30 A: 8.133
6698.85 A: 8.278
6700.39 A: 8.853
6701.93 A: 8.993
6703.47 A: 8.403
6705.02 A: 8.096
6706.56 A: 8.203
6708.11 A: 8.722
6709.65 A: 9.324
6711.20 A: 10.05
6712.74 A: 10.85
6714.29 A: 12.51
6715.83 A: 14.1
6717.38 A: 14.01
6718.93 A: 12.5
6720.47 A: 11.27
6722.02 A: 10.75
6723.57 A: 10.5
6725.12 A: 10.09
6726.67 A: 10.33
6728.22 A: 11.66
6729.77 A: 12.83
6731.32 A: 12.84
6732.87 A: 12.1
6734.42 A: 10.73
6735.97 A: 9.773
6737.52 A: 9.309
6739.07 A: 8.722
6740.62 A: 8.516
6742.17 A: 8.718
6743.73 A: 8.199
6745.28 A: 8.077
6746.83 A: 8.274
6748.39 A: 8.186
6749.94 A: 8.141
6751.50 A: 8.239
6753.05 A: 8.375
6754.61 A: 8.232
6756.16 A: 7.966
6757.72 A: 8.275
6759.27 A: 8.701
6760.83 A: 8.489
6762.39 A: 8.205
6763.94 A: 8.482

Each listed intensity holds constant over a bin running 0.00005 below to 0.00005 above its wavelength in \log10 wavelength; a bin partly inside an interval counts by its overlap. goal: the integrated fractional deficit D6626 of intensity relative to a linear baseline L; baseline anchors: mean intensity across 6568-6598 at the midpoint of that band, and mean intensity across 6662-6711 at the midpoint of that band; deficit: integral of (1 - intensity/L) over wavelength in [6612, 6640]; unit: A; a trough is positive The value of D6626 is 8.3 A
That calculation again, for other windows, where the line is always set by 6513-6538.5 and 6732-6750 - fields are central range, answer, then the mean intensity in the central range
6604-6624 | 1.34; 8.08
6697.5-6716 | -1.05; 9.51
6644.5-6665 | 0.62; 8.54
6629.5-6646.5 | 0.96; 8.24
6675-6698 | 1.54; 8.32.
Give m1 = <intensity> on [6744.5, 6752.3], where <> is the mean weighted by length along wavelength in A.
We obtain 8.19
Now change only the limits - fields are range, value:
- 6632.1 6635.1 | 8.34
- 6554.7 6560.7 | 19.6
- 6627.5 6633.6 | 8.38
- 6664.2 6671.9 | 8.34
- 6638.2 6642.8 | 8.13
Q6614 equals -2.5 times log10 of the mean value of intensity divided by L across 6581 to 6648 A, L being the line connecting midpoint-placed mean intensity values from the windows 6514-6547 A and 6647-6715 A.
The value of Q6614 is -0.13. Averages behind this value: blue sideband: 8.83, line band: 9.86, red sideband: 8.62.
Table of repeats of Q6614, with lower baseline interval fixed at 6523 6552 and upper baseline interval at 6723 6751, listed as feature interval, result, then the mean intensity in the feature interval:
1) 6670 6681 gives 0.15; 8.49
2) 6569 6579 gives -0.15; 11.2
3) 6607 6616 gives 0.25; 7.77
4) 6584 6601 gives -0.22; 11.9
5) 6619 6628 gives 0.15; 8.51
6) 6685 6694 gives 0.19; 8.23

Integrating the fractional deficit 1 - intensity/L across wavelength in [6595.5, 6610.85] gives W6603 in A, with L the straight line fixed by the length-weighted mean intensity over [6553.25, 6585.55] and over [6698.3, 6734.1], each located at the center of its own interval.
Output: 8.61 A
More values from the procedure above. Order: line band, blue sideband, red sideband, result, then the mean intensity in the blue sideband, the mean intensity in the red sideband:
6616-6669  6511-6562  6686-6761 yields 10.0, 11.5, 9.53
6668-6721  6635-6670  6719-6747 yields 1.4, 8.41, 10.2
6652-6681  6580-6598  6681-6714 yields 5.4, 15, 8.61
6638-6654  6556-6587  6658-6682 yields 4.3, 21.6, 8.43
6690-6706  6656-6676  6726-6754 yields 0.9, 8.38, 9.6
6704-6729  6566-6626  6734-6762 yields -4.4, 11.5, 8.57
